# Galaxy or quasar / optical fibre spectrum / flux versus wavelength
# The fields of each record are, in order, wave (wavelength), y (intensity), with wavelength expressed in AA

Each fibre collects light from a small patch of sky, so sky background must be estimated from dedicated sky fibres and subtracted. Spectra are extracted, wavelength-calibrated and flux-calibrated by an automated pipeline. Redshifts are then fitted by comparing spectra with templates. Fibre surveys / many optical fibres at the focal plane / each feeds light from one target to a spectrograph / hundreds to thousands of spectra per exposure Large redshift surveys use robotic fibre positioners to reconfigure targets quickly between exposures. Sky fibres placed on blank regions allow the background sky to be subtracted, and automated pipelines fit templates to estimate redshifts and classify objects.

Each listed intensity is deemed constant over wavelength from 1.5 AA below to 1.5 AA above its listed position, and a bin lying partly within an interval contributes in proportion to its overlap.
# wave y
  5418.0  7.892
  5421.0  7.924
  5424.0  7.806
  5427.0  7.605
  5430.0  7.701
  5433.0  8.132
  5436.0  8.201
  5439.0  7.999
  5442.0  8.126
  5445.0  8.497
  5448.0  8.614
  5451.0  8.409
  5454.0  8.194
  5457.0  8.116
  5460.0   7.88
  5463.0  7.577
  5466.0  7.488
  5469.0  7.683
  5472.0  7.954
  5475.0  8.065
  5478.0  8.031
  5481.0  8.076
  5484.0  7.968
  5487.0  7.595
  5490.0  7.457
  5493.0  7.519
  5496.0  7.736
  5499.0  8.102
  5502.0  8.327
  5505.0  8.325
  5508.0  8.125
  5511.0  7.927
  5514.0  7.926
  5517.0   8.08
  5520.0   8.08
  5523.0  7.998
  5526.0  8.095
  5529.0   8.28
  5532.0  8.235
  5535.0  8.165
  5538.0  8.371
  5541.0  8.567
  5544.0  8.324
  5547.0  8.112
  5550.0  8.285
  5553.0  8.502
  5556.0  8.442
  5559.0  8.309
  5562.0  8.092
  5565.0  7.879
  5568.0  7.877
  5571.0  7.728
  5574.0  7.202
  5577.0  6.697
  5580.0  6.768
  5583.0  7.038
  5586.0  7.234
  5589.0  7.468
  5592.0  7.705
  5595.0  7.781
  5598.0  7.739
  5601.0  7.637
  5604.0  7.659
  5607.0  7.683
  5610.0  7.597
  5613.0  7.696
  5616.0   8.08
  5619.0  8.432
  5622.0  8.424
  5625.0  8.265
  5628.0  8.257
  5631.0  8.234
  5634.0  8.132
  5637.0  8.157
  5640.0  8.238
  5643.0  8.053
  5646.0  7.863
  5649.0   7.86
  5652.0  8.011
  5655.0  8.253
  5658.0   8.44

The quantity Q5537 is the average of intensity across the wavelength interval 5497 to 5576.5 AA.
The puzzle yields 8.11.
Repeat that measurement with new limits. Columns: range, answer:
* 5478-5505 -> 7.88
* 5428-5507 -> 7.99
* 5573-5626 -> 7.61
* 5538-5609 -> 7.78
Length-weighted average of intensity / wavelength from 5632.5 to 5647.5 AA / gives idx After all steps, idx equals 8.09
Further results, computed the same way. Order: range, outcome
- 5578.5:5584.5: 6.9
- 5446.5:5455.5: 8.41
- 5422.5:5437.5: 7.89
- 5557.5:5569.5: 8.04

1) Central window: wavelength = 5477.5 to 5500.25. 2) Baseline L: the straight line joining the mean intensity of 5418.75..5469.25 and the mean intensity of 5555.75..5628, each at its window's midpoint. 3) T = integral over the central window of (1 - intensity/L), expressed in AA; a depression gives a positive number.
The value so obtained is 0.3 AA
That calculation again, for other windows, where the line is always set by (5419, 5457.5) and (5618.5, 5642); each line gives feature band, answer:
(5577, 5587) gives 1.5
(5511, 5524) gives 0.2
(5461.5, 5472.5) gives 0.6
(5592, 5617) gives 1.5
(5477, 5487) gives 0.2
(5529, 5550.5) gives -0.3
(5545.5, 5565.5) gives -0.1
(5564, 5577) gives 1.0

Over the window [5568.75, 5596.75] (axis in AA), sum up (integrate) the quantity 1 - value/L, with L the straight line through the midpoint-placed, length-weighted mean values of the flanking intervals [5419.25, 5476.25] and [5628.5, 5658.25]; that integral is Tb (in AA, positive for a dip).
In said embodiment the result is 2.7 AA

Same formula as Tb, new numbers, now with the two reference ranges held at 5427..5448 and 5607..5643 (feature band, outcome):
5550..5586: 1.9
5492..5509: 0.2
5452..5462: 0.1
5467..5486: 0.4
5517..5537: -0.1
